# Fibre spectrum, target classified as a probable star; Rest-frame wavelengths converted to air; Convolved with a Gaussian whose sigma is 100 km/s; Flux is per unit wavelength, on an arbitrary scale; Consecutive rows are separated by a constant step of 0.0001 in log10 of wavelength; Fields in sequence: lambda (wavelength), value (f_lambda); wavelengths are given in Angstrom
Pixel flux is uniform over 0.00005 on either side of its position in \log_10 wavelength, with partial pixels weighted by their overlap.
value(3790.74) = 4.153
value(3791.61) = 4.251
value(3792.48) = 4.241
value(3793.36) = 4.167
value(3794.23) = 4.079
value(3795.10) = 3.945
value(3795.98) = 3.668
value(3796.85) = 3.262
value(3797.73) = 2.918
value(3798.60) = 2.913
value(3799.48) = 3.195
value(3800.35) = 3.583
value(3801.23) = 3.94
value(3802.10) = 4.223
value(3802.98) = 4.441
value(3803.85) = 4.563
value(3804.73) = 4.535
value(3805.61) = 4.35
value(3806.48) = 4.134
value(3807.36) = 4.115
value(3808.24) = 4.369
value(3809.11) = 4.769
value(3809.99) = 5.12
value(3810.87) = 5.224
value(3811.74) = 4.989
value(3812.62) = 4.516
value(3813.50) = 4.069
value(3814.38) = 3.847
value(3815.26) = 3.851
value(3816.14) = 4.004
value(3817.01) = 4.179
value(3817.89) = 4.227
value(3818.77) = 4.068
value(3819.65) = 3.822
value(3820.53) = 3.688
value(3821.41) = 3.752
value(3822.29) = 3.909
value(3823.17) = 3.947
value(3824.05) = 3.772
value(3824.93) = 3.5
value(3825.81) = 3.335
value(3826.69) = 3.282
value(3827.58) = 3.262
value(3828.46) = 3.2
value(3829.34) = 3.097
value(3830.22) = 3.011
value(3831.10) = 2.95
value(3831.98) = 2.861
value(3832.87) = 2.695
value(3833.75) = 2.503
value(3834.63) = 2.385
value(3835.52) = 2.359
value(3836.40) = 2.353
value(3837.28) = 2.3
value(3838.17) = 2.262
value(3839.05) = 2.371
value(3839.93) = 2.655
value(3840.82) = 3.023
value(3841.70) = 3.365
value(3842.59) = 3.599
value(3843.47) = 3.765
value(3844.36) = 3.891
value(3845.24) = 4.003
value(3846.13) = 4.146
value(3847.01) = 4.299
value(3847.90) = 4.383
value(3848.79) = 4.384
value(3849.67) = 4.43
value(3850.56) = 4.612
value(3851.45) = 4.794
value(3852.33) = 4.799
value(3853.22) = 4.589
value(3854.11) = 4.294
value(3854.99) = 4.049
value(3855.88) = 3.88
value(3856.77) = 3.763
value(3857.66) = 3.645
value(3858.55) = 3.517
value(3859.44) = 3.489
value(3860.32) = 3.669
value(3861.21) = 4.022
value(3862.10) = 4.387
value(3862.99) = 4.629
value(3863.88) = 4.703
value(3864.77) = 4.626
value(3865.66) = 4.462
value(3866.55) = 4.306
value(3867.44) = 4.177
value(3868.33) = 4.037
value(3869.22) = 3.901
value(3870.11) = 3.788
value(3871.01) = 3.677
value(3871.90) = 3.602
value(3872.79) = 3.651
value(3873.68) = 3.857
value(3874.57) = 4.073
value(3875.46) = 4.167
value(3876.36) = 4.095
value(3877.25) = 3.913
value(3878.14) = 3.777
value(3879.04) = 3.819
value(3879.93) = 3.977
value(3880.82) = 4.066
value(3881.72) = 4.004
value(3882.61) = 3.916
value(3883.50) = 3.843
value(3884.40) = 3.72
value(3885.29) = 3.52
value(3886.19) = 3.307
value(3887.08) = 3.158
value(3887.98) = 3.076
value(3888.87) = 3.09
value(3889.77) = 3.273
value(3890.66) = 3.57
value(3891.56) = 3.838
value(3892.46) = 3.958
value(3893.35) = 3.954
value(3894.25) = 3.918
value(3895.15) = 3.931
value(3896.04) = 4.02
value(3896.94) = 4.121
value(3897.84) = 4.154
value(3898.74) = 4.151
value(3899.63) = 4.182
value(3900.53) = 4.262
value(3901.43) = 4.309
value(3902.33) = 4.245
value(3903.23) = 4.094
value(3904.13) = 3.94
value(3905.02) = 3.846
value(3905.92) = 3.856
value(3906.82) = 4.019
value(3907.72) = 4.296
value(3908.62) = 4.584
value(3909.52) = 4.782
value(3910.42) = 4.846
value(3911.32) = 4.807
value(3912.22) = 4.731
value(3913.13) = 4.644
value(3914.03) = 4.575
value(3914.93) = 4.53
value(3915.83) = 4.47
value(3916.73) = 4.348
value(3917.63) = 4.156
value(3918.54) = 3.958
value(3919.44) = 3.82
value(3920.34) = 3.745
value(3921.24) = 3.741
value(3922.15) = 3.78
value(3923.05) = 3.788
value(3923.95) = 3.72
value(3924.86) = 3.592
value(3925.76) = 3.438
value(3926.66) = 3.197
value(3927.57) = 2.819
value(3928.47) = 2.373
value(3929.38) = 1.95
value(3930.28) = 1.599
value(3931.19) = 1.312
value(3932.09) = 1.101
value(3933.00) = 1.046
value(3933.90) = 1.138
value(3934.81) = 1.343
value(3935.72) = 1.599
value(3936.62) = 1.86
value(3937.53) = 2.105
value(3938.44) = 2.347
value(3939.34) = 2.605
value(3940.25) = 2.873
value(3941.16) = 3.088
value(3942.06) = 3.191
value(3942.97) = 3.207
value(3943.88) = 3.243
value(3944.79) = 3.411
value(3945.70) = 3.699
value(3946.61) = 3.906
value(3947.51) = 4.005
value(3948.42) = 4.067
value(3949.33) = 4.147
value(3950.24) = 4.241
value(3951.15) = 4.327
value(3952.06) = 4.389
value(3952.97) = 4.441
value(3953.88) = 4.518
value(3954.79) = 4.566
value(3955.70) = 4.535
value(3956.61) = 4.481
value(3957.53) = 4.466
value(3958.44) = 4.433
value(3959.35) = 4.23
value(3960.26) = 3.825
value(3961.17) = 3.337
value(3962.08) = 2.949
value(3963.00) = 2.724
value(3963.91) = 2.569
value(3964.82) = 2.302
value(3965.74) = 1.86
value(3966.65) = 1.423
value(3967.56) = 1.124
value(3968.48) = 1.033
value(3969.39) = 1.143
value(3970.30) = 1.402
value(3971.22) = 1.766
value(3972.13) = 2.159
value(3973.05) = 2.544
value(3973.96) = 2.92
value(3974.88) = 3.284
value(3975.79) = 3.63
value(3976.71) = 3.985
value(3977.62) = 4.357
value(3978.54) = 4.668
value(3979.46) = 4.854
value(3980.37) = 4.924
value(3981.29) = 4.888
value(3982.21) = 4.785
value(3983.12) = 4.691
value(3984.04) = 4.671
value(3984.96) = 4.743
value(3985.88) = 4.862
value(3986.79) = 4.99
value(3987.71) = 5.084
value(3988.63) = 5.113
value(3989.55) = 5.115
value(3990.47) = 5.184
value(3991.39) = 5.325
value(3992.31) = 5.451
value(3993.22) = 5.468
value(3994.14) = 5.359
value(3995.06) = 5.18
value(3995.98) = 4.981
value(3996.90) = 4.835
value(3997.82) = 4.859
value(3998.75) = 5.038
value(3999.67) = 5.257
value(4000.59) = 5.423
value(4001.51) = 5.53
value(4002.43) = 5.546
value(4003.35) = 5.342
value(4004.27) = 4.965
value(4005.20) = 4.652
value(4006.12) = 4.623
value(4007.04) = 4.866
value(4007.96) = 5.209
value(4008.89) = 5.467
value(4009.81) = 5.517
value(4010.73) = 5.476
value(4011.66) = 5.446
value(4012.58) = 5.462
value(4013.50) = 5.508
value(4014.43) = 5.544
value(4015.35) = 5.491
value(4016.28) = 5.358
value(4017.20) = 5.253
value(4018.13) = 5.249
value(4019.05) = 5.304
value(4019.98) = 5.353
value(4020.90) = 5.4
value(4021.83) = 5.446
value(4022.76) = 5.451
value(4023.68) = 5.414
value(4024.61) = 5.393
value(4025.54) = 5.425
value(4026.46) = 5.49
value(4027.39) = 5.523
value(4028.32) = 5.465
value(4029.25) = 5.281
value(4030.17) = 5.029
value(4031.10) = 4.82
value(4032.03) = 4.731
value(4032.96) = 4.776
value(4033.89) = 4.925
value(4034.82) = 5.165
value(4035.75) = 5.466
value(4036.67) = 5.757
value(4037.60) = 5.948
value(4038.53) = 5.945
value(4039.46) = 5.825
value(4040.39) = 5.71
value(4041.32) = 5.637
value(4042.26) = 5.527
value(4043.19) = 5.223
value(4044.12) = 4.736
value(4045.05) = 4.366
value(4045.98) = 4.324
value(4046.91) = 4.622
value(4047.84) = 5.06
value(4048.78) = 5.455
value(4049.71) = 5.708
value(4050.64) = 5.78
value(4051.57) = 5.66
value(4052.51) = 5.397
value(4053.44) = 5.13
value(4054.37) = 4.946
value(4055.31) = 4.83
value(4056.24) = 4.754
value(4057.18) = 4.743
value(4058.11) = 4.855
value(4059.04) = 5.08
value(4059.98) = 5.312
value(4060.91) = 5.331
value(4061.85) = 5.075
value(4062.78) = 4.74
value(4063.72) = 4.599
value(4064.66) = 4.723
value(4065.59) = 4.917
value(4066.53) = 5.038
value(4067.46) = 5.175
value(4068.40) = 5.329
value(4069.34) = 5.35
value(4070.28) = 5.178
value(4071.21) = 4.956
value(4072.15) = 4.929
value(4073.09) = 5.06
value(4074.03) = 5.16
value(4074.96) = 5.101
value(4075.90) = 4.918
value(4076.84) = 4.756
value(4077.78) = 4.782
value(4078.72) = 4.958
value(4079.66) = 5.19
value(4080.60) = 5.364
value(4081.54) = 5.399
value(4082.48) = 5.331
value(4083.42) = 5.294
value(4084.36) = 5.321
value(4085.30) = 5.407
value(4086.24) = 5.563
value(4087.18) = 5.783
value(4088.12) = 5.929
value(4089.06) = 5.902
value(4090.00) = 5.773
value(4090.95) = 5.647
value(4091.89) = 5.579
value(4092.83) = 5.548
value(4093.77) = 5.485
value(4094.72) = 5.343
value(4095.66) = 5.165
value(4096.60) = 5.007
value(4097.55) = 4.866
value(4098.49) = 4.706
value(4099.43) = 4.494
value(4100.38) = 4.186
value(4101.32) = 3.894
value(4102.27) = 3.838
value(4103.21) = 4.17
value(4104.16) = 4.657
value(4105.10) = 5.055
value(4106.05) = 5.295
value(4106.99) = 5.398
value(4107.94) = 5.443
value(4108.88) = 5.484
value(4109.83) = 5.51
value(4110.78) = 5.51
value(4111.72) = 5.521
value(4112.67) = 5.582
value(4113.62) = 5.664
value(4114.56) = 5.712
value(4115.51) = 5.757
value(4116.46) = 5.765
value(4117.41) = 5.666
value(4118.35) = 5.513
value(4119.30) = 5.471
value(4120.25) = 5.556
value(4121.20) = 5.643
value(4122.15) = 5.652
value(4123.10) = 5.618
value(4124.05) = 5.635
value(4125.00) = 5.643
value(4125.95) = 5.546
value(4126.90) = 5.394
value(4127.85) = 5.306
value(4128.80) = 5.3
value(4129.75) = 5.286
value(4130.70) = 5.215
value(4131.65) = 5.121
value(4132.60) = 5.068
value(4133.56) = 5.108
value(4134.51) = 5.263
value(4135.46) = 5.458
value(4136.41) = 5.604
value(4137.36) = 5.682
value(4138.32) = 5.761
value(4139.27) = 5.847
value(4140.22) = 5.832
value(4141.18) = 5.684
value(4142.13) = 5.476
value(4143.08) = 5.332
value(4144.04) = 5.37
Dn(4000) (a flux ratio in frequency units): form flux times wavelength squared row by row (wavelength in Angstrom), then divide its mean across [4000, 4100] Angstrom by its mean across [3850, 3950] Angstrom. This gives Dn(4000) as 1.53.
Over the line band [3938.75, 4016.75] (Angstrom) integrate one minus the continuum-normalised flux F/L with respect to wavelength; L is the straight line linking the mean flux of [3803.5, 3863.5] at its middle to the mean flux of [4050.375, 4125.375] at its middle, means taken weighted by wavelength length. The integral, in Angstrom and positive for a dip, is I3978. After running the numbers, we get 7.2 Angstrom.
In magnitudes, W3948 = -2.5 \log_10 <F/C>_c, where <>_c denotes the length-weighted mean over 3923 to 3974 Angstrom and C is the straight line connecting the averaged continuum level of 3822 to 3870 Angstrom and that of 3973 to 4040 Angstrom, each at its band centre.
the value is 0.496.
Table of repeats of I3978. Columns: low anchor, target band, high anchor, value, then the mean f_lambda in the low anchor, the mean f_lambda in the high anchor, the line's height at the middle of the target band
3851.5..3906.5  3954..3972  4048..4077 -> 6.43 Angstrom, 3.95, 5.1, 4.48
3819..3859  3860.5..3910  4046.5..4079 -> -1.71 Angstrom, 3.53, 5.07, 3.84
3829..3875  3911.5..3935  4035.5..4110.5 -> 5.24 Angstrom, 3.7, 5.16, 4.17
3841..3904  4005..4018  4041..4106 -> -1.49 Angstrom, 3.98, 5.09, 4.75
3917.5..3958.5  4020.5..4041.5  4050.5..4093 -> -3.60 Angstrom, 3.23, 5.2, 4.6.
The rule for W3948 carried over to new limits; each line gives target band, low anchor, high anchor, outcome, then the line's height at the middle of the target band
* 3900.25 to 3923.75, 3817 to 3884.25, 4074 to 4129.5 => -0.03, 4.11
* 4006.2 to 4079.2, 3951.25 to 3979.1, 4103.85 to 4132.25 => -0.20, 4.34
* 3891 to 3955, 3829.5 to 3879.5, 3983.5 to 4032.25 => 0.22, 4.4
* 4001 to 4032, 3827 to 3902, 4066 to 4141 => -0.12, 4.73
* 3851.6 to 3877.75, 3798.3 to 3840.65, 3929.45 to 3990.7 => -0.15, 3.54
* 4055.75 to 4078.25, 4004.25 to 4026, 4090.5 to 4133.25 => 0.06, 5.29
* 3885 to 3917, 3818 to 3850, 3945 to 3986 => -0.17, 3.47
